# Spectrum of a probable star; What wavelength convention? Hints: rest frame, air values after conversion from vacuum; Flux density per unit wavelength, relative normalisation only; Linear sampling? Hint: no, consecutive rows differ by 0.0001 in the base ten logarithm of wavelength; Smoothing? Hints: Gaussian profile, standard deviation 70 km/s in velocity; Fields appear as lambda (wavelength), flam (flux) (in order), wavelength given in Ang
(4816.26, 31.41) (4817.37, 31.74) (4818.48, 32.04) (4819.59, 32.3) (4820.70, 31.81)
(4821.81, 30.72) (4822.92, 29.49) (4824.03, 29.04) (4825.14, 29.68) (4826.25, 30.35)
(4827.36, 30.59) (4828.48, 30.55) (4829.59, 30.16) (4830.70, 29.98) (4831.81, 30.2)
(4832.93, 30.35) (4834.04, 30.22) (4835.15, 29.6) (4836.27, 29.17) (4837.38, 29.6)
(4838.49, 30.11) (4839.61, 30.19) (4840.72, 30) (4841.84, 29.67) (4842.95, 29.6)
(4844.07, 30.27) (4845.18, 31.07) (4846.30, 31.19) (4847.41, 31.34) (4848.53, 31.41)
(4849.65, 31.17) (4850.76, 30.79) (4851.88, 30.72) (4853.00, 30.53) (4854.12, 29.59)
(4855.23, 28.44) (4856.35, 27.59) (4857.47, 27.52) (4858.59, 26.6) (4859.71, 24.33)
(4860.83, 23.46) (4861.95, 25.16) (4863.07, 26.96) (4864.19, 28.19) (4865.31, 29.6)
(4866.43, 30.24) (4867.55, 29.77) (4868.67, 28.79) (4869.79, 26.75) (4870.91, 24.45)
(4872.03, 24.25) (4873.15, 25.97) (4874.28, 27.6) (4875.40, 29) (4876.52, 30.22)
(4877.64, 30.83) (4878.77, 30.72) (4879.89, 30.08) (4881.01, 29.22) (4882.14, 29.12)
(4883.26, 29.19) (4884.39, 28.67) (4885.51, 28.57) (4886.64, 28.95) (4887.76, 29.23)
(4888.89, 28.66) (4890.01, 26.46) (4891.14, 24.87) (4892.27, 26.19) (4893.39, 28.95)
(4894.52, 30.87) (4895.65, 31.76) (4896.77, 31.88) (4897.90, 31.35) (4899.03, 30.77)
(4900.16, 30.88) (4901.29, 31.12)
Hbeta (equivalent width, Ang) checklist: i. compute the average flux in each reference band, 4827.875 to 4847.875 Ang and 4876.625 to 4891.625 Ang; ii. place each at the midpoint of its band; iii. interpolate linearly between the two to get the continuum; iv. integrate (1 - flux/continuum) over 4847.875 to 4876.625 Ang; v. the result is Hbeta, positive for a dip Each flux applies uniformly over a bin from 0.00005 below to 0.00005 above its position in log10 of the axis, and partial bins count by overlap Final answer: 1.44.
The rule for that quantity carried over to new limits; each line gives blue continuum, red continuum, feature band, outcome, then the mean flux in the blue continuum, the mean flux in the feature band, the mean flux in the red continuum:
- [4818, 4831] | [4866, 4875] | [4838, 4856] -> -0.9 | 30.6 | 30.3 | 27.2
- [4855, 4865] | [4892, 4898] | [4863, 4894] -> 0.2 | 26.5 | 28.3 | 30.3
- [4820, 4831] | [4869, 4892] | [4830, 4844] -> 0.0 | 30.3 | 29.9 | 28.1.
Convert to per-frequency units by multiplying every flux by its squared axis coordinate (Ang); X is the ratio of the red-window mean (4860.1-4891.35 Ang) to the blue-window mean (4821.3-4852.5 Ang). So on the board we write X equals 0.94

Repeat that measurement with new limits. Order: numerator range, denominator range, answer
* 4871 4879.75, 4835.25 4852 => 0.94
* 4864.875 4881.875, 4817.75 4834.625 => 0.95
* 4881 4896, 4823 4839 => 0.98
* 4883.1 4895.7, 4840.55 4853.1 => 0.94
